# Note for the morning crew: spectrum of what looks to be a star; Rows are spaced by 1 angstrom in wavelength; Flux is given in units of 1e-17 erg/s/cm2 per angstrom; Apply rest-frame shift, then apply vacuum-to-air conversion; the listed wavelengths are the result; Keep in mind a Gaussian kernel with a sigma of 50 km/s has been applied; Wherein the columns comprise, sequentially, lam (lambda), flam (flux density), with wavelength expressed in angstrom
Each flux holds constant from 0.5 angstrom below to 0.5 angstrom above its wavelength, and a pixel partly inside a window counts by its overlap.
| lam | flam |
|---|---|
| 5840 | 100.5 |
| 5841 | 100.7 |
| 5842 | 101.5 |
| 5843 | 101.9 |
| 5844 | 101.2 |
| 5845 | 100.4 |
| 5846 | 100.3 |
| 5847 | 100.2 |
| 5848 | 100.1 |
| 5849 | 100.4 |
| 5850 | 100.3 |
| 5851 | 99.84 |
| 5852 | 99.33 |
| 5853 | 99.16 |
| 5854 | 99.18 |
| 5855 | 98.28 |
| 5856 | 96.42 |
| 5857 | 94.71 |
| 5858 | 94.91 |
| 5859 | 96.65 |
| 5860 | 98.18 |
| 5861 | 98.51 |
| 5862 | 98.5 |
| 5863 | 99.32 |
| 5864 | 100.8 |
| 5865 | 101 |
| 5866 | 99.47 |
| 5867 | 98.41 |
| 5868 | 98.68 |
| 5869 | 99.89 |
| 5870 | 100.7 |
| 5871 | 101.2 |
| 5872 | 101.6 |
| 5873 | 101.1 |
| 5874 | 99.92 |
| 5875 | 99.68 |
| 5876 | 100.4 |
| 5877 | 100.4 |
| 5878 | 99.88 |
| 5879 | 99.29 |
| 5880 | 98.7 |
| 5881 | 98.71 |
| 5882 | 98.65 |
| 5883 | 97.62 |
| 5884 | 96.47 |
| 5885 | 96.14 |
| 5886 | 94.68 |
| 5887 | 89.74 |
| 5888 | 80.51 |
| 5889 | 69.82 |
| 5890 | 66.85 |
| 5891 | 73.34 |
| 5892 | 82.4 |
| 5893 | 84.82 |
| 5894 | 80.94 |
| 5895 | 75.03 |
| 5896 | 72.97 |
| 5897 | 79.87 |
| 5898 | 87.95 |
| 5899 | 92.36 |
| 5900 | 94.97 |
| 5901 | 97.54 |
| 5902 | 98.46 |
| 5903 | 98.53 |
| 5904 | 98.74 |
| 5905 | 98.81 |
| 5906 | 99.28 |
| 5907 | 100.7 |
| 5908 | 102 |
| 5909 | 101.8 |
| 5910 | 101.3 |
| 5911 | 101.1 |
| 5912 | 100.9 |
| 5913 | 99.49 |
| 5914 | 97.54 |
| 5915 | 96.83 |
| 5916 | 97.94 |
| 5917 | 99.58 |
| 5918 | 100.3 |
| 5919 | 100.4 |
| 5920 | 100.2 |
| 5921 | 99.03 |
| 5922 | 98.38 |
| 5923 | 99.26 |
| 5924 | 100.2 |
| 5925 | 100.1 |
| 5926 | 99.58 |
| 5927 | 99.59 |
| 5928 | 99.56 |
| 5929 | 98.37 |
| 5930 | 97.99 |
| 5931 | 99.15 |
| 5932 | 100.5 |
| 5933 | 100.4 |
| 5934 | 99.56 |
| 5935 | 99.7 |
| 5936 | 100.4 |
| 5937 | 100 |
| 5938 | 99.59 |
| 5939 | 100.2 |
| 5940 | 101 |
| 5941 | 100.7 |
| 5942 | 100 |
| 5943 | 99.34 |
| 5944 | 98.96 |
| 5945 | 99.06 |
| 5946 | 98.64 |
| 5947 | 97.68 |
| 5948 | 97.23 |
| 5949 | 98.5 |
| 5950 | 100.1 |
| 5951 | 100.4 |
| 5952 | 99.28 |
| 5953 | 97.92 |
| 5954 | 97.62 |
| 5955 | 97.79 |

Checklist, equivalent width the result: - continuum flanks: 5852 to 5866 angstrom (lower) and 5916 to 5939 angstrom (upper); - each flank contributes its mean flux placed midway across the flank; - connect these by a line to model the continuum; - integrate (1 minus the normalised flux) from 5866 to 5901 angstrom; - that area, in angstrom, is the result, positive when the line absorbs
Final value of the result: 2.45 angstrom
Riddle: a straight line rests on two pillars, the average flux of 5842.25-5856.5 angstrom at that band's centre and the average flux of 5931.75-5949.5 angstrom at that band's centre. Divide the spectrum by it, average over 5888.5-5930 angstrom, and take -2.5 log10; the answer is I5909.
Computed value 0.06 mag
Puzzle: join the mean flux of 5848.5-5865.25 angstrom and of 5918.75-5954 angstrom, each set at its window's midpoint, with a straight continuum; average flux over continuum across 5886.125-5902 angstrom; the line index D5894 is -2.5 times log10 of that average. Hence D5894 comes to 0.19 mag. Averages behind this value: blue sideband 98.5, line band 82.8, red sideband 99.4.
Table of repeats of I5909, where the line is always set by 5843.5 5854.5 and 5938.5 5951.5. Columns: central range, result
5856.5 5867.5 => 0.019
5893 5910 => 0.081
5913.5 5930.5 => 0.005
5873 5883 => 0.004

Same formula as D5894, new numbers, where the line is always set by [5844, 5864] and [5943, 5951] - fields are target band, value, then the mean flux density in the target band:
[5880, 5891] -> 0.12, 88.7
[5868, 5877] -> -0.02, 100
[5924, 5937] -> -0.01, 99.6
